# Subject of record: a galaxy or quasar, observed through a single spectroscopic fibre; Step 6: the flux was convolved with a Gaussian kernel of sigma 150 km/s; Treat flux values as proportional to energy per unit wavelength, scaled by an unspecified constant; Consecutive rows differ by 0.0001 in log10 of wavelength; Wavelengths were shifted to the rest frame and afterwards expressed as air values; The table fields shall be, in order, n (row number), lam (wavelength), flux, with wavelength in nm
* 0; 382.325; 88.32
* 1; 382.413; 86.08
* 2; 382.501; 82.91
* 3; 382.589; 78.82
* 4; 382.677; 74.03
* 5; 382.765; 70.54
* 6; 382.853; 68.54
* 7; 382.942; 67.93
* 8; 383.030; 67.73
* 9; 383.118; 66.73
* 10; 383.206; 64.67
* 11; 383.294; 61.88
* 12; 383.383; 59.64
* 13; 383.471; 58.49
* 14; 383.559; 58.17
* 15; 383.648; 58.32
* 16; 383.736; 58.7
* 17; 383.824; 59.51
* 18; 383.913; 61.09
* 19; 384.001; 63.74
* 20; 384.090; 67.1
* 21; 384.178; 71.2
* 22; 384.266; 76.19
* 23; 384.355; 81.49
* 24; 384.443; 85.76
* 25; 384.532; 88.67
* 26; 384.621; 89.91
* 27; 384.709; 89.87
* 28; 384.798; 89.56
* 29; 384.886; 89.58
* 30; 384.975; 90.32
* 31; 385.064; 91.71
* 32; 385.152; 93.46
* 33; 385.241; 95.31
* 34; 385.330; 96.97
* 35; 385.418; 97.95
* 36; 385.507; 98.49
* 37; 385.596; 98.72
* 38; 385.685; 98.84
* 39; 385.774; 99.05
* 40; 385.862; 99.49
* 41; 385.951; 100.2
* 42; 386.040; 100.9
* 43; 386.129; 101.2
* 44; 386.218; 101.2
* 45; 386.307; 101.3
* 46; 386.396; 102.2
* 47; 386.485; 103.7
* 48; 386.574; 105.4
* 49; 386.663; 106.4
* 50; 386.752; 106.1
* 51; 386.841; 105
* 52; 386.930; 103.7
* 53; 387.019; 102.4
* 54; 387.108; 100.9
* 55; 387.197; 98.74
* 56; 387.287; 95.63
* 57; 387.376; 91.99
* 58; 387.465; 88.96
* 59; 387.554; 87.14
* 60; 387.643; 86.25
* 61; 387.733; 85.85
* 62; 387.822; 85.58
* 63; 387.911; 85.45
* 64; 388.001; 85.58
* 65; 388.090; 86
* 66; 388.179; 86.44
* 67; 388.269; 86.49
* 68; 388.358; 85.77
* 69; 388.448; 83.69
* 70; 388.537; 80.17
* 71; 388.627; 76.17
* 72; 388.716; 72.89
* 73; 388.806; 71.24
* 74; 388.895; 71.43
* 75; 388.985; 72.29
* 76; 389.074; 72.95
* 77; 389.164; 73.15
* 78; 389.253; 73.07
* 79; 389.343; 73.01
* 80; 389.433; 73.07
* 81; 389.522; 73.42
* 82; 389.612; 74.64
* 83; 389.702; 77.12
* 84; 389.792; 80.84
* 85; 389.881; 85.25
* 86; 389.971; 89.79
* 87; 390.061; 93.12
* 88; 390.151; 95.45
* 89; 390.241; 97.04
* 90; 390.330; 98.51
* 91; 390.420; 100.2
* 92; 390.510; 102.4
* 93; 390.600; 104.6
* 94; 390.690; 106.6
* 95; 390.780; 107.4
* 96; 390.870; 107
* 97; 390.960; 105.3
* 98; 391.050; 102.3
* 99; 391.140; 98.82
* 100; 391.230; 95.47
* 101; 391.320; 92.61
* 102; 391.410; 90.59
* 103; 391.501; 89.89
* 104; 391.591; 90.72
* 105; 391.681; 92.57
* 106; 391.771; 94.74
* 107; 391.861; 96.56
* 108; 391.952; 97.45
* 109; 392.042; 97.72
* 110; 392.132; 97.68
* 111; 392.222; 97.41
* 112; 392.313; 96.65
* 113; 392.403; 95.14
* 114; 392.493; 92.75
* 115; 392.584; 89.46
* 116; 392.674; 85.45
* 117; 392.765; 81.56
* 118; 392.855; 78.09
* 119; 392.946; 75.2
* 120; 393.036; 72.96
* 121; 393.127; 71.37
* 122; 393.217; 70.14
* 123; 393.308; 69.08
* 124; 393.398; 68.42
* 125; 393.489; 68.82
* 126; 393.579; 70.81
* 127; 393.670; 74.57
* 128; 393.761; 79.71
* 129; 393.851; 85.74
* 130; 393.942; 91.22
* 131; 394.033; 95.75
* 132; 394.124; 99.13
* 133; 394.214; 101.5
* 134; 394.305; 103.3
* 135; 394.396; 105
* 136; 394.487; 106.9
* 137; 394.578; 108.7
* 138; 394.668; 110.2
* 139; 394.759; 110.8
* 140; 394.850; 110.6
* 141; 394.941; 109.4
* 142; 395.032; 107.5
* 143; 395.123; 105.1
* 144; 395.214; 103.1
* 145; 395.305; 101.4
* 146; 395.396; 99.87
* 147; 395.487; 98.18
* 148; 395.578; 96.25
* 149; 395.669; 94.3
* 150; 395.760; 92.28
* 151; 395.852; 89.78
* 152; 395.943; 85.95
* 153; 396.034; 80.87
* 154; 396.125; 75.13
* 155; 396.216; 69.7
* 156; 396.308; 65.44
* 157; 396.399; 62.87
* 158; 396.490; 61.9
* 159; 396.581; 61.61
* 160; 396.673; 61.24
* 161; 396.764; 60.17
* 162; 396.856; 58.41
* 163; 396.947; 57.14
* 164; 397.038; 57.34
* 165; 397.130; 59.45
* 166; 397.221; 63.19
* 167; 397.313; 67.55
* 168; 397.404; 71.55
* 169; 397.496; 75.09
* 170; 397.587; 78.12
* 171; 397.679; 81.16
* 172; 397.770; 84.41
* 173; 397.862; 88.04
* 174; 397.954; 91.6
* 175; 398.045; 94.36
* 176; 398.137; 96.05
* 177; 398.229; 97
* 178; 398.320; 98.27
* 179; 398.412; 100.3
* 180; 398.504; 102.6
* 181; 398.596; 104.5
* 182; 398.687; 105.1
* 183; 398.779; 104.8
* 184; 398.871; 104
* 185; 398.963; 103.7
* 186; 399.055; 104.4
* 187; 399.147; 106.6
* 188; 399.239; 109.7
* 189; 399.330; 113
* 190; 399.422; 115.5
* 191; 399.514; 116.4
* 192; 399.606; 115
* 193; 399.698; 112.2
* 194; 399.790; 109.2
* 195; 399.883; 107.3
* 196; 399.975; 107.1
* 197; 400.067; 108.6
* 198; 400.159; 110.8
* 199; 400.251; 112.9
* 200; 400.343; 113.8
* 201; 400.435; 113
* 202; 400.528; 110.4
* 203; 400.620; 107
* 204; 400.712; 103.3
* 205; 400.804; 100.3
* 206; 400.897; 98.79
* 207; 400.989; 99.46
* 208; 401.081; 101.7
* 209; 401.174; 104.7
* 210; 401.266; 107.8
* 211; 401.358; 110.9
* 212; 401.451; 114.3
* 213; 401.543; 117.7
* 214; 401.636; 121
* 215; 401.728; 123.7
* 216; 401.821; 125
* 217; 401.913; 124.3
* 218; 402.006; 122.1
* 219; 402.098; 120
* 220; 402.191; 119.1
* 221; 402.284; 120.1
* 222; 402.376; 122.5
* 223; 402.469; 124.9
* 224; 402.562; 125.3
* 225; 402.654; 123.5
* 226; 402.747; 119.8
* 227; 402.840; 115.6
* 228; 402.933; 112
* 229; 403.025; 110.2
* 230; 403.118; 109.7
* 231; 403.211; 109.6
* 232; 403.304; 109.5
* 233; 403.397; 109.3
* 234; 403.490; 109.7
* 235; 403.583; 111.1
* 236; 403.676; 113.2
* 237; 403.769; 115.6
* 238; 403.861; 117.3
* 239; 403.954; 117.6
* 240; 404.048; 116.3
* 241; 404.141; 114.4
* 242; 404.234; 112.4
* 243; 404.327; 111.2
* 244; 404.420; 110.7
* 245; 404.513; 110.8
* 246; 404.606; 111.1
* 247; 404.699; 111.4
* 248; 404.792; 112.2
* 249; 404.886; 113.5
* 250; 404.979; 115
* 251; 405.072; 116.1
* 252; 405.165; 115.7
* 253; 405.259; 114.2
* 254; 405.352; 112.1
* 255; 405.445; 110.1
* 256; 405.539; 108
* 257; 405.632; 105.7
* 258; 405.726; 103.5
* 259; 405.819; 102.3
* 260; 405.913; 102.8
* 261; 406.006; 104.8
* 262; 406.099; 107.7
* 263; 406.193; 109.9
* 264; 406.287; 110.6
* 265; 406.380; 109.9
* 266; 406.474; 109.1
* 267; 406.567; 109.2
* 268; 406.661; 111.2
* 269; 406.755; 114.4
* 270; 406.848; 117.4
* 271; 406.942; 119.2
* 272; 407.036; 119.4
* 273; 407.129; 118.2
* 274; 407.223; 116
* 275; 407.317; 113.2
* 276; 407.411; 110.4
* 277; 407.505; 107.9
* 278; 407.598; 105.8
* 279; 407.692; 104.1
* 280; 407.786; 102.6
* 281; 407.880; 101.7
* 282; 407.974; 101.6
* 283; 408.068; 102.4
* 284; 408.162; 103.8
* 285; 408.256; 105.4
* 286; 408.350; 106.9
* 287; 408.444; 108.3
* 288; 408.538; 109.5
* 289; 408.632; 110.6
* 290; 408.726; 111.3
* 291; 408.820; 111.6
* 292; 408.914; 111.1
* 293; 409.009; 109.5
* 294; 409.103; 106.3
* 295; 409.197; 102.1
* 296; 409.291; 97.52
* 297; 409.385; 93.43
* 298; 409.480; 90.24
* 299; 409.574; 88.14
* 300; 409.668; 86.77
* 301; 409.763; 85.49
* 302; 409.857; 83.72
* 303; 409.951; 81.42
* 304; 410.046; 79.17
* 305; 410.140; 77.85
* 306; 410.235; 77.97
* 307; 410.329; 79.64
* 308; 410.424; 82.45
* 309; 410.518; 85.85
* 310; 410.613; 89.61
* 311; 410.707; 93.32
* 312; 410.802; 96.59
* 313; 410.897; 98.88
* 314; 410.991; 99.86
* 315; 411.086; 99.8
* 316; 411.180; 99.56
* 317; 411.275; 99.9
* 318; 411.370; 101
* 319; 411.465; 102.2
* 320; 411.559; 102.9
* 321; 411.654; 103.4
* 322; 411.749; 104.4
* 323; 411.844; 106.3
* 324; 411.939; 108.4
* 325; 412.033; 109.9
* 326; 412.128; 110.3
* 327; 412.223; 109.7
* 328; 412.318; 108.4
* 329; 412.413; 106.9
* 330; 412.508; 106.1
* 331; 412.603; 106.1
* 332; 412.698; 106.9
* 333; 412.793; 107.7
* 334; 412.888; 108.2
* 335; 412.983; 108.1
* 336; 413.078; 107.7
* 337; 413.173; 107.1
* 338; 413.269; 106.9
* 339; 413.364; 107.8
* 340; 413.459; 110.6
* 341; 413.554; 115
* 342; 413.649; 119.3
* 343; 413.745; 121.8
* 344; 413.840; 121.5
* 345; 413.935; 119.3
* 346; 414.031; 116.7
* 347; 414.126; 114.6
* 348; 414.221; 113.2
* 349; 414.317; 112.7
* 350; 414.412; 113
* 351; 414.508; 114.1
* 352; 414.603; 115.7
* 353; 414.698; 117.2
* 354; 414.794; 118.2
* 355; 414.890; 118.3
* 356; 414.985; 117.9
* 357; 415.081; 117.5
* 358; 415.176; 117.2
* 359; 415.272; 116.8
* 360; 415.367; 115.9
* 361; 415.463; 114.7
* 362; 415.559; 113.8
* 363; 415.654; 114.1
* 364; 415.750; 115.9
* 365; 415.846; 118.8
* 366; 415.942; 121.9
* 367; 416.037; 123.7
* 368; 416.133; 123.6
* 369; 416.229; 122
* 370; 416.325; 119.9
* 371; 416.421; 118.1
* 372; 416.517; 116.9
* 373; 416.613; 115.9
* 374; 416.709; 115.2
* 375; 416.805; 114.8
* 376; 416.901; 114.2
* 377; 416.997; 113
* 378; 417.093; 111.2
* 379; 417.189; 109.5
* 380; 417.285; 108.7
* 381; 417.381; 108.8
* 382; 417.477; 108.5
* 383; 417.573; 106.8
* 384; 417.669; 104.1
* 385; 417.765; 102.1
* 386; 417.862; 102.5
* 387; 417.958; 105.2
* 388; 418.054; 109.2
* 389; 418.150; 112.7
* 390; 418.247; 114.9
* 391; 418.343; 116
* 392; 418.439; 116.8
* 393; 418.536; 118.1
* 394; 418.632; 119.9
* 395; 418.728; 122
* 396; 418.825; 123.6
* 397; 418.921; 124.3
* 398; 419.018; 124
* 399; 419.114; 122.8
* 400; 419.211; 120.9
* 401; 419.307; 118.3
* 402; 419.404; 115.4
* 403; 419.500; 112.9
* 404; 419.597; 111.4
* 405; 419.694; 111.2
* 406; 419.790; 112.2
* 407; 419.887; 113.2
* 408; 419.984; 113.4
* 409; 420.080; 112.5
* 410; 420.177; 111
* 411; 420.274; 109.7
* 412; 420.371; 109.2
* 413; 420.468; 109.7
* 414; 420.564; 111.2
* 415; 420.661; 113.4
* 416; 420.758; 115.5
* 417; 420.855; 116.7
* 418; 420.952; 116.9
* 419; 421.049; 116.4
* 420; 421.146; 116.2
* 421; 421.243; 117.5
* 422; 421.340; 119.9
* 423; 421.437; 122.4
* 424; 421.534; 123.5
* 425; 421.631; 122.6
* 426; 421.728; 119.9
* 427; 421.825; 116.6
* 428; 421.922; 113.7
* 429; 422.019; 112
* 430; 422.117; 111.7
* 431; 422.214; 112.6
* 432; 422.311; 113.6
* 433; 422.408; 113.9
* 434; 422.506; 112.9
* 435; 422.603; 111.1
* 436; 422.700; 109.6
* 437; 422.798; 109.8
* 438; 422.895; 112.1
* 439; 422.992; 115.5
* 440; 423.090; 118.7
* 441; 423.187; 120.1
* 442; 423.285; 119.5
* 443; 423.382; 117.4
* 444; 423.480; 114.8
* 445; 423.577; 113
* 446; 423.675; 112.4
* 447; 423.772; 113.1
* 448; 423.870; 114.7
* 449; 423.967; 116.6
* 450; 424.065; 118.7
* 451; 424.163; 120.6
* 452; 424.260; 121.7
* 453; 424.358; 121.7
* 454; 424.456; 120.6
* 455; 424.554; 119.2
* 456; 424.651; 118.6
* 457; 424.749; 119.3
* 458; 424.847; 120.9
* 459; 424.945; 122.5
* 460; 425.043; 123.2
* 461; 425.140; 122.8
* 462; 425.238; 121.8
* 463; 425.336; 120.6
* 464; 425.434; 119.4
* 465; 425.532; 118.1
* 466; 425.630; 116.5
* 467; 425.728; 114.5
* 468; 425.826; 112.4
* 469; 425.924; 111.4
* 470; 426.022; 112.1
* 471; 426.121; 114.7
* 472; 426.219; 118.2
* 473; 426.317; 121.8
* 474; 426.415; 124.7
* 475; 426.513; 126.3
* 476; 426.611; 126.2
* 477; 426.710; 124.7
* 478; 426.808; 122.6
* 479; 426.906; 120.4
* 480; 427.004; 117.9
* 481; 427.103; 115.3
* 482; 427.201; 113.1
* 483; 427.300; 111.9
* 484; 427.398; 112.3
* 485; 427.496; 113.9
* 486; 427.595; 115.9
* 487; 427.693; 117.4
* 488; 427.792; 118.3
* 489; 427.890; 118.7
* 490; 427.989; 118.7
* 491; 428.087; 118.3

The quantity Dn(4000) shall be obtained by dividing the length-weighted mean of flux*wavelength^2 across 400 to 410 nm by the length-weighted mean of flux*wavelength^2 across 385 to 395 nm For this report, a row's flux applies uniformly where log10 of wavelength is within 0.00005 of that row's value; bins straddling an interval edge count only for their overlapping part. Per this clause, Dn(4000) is 1.29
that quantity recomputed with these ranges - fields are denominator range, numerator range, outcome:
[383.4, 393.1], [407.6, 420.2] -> 1.39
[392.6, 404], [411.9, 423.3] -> 1.28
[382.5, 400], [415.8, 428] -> 1.53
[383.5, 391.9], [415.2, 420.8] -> 1.50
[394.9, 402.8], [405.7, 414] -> 1.11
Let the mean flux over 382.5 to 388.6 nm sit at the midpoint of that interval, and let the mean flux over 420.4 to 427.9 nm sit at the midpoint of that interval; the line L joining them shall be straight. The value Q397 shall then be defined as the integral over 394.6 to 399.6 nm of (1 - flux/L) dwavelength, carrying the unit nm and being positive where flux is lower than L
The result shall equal 0.289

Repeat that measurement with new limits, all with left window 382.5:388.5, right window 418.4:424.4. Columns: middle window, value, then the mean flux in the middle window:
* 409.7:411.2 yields 0.26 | 88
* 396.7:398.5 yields 0.33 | 78.3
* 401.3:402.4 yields -0.22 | 120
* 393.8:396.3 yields -0.09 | 97.1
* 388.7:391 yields 0.07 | 86.8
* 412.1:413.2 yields 0.01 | 108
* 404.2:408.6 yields -0.27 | 110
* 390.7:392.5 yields -0.12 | 97.2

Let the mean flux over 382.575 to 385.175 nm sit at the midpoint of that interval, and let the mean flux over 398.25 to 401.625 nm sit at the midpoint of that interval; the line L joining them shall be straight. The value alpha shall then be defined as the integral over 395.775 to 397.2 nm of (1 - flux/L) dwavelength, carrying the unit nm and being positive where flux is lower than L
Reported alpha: 0.46 nm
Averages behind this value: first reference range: 73.2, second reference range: 108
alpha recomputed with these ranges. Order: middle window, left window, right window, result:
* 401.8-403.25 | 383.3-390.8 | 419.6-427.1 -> -0.28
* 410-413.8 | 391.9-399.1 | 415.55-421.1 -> 0.18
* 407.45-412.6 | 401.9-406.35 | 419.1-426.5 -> 0.66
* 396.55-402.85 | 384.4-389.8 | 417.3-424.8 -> -0.13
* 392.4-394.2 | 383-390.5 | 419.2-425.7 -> 0.20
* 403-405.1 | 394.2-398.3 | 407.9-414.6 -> -0.39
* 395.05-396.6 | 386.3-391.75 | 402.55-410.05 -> 0.19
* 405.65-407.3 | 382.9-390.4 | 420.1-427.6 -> -0.14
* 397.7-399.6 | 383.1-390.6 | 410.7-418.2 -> -0.10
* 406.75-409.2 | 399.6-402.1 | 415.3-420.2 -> 0.08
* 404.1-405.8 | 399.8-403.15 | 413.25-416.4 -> 0.04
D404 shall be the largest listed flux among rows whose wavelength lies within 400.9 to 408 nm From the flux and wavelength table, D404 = 125.3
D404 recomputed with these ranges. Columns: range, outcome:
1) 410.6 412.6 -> 110.3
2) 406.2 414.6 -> 121.8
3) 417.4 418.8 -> 122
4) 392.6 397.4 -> 110.8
